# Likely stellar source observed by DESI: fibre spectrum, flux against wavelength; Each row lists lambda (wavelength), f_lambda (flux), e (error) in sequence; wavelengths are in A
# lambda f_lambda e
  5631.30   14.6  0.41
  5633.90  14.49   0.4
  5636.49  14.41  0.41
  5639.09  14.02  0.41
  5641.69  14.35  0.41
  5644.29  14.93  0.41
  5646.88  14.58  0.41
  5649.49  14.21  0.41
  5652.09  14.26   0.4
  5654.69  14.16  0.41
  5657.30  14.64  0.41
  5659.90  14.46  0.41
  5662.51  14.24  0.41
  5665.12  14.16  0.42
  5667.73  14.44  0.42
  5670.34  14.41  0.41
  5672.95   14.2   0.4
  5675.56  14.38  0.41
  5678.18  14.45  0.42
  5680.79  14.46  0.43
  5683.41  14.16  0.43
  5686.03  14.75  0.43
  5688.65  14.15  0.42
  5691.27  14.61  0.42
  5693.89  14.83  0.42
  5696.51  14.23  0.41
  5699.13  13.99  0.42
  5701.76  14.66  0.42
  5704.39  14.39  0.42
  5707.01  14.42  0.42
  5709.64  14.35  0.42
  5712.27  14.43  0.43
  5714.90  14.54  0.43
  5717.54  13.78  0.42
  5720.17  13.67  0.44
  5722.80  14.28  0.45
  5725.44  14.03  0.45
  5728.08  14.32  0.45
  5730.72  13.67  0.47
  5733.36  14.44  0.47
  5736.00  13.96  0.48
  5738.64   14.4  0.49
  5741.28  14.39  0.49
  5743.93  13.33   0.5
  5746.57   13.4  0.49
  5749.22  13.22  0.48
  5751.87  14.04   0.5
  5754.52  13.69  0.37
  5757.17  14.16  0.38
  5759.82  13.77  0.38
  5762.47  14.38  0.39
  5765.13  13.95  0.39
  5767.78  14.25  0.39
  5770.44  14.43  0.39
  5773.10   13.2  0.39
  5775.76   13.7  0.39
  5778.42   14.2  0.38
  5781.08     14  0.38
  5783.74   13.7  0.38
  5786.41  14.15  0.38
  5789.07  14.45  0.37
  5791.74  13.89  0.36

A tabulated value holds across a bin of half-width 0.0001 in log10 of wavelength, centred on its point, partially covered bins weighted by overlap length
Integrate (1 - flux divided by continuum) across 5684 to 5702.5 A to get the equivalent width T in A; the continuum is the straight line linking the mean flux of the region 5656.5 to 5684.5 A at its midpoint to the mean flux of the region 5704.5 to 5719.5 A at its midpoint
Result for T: -0.2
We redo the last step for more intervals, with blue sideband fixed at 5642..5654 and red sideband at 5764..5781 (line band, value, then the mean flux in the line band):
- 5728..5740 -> -0.02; 14.1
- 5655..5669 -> 0.04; 14.4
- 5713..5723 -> 0.08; 14.1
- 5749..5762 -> 0.15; 13.9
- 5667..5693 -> -0.12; 14.4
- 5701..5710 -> -0.14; 14.5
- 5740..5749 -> 0.28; 13.6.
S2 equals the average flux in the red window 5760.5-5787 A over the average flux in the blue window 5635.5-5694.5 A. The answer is 1.0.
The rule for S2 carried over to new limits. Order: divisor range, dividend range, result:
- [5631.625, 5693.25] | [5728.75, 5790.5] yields 0.97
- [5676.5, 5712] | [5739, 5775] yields 0.96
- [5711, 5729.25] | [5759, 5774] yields 0.99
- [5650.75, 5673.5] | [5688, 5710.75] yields 1.01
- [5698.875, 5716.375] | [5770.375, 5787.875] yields 0.96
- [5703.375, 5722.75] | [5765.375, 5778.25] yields 0.98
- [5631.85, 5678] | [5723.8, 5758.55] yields 0.97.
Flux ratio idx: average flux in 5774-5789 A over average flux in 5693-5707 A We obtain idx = 1.0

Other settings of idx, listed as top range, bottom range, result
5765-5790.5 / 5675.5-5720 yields 0.97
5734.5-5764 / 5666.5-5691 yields 0.97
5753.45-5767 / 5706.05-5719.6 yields 0.98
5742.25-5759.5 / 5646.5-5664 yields 0.95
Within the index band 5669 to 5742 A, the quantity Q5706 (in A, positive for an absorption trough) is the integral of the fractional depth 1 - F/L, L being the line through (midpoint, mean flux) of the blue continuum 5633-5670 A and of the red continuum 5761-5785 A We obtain -0.5 A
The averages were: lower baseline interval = 14.4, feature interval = 14.3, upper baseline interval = 14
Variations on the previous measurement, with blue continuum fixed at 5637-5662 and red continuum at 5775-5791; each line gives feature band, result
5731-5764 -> 0.49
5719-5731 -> 0.14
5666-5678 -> -0.02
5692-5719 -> -0.22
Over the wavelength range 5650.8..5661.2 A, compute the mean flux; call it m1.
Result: 14.4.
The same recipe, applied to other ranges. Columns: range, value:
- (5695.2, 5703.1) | 14.3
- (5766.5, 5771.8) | 14.3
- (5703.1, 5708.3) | 14.4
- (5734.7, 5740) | 14.2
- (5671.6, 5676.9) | 14.3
